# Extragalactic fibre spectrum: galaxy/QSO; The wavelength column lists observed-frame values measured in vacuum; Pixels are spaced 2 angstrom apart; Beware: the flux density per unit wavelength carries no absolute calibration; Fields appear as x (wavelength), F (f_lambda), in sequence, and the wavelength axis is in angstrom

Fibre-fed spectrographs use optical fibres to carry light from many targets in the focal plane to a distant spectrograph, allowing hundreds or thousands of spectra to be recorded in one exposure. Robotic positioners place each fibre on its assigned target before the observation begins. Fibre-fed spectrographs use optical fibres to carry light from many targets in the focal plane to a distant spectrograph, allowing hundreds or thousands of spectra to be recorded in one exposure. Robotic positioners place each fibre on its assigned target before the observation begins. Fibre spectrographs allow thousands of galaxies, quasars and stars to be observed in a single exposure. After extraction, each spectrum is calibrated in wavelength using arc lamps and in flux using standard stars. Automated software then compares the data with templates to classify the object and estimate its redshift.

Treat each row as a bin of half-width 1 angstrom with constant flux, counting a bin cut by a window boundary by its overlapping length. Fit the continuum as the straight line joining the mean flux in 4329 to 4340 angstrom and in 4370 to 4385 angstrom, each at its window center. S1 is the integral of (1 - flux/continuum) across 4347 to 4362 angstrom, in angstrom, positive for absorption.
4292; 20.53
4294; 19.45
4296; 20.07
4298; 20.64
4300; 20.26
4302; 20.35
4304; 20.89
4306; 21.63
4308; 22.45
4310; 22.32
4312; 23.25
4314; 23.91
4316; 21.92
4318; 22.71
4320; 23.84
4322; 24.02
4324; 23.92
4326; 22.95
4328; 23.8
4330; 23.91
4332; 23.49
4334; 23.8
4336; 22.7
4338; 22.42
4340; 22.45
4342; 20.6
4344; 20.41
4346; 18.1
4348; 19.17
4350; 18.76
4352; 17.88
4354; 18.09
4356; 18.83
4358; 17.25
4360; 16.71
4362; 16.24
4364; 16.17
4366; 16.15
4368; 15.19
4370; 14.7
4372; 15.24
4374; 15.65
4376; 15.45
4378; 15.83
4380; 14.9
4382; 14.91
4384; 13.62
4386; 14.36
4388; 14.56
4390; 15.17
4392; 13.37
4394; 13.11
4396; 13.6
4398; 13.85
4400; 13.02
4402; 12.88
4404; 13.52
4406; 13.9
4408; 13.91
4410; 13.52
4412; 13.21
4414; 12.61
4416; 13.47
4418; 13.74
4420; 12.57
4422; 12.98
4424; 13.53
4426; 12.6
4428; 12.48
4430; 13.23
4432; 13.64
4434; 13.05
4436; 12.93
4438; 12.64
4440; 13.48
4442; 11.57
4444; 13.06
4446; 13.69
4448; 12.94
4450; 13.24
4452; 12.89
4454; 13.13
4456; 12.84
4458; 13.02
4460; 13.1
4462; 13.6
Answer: 1.1 angstrom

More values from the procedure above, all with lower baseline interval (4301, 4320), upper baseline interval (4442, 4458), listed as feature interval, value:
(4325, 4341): -1.9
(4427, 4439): 1.0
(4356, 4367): 1.3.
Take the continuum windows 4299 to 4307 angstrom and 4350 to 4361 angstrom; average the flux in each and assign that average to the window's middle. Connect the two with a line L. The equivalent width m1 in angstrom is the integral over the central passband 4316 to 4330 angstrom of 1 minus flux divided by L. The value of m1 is -2.7 angstrom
